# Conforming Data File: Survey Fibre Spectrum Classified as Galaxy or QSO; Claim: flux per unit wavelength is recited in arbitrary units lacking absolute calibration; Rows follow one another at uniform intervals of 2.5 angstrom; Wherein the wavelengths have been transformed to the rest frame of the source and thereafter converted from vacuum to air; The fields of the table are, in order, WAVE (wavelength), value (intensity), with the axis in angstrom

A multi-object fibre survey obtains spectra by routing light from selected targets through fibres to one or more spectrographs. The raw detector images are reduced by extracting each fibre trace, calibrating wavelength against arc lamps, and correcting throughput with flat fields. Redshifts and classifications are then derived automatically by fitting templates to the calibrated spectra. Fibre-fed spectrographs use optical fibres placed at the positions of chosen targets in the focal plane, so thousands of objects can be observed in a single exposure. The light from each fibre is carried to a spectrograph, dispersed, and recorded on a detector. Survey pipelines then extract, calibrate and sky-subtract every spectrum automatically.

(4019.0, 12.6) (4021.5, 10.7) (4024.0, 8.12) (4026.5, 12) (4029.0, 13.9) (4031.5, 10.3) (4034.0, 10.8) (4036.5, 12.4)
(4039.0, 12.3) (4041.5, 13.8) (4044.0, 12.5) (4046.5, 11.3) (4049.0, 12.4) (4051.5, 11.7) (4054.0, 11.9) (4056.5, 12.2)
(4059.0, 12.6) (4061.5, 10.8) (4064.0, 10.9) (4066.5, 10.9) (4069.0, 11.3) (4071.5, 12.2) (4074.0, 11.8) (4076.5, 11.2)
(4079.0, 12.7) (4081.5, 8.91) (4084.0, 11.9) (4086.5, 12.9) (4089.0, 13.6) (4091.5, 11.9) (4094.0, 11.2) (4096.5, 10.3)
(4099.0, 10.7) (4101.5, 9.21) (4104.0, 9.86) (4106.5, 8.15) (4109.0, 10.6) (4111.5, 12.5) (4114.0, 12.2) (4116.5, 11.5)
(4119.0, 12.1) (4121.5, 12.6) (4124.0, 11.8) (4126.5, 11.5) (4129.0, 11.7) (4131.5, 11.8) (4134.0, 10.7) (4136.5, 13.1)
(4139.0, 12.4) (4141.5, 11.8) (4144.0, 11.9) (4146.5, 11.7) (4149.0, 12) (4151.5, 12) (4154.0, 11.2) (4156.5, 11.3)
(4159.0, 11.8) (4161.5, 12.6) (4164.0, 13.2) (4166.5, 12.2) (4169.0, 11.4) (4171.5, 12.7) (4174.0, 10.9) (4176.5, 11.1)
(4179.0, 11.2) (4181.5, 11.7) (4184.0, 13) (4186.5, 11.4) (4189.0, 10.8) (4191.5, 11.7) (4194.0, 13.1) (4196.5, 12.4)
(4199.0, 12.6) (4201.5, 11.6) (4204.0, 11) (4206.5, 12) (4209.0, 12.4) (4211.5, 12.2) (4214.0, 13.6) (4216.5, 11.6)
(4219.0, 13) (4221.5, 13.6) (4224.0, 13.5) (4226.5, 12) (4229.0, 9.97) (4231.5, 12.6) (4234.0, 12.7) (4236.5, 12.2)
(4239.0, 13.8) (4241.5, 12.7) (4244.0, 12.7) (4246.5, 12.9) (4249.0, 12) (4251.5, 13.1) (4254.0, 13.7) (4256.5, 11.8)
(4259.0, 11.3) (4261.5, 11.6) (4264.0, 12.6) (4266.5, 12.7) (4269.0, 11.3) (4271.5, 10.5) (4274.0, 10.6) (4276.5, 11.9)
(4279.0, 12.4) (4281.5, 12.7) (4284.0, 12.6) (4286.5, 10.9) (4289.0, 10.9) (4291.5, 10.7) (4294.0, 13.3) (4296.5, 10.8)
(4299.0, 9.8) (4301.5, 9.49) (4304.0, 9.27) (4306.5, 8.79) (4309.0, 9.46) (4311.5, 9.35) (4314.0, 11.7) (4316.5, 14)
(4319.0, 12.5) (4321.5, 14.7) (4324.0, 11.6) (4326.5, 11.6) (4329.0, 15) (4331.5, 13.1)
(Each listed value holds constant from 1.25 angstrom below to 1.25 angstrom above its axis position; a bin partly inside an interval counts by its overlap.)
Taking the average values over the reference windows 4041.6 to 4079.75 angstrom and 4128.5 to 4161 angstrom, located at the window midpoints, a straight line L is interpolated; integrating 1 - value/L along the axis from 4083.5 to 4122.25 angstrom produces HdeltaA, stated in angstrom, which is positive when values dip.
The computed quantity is 1.7 angstrom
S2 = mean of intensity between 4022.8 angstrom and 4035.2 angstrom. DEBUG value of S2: 11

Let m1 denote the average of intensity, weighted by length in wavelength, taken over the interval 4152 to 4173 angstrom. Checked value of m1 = 12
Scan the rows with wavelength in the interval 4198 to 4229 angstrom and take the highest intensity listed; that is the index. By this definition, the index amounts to 13.6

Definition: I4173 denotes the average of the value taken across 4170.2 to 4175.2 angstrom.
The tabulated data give 11.8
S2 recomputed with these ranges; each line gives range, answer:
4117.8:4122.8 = 12.3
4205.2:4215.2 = 12.5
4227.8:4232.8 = 11.3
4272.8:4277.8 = 11.3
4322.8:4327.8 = 11.6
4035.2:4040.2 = 12.3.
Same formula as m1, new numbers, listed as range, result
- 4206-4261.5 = 12.5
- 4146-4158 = 11.6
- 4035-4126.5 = 11.6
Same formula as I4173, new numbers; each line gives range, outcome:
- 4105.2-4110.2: 9.37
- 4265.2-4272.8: 11.5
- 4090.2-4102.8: 10.7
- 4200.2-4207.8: 11.5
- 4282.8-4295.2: 11.7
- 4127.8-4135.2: 11.4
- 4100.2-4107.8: 9.09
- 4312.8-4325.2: 12.9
